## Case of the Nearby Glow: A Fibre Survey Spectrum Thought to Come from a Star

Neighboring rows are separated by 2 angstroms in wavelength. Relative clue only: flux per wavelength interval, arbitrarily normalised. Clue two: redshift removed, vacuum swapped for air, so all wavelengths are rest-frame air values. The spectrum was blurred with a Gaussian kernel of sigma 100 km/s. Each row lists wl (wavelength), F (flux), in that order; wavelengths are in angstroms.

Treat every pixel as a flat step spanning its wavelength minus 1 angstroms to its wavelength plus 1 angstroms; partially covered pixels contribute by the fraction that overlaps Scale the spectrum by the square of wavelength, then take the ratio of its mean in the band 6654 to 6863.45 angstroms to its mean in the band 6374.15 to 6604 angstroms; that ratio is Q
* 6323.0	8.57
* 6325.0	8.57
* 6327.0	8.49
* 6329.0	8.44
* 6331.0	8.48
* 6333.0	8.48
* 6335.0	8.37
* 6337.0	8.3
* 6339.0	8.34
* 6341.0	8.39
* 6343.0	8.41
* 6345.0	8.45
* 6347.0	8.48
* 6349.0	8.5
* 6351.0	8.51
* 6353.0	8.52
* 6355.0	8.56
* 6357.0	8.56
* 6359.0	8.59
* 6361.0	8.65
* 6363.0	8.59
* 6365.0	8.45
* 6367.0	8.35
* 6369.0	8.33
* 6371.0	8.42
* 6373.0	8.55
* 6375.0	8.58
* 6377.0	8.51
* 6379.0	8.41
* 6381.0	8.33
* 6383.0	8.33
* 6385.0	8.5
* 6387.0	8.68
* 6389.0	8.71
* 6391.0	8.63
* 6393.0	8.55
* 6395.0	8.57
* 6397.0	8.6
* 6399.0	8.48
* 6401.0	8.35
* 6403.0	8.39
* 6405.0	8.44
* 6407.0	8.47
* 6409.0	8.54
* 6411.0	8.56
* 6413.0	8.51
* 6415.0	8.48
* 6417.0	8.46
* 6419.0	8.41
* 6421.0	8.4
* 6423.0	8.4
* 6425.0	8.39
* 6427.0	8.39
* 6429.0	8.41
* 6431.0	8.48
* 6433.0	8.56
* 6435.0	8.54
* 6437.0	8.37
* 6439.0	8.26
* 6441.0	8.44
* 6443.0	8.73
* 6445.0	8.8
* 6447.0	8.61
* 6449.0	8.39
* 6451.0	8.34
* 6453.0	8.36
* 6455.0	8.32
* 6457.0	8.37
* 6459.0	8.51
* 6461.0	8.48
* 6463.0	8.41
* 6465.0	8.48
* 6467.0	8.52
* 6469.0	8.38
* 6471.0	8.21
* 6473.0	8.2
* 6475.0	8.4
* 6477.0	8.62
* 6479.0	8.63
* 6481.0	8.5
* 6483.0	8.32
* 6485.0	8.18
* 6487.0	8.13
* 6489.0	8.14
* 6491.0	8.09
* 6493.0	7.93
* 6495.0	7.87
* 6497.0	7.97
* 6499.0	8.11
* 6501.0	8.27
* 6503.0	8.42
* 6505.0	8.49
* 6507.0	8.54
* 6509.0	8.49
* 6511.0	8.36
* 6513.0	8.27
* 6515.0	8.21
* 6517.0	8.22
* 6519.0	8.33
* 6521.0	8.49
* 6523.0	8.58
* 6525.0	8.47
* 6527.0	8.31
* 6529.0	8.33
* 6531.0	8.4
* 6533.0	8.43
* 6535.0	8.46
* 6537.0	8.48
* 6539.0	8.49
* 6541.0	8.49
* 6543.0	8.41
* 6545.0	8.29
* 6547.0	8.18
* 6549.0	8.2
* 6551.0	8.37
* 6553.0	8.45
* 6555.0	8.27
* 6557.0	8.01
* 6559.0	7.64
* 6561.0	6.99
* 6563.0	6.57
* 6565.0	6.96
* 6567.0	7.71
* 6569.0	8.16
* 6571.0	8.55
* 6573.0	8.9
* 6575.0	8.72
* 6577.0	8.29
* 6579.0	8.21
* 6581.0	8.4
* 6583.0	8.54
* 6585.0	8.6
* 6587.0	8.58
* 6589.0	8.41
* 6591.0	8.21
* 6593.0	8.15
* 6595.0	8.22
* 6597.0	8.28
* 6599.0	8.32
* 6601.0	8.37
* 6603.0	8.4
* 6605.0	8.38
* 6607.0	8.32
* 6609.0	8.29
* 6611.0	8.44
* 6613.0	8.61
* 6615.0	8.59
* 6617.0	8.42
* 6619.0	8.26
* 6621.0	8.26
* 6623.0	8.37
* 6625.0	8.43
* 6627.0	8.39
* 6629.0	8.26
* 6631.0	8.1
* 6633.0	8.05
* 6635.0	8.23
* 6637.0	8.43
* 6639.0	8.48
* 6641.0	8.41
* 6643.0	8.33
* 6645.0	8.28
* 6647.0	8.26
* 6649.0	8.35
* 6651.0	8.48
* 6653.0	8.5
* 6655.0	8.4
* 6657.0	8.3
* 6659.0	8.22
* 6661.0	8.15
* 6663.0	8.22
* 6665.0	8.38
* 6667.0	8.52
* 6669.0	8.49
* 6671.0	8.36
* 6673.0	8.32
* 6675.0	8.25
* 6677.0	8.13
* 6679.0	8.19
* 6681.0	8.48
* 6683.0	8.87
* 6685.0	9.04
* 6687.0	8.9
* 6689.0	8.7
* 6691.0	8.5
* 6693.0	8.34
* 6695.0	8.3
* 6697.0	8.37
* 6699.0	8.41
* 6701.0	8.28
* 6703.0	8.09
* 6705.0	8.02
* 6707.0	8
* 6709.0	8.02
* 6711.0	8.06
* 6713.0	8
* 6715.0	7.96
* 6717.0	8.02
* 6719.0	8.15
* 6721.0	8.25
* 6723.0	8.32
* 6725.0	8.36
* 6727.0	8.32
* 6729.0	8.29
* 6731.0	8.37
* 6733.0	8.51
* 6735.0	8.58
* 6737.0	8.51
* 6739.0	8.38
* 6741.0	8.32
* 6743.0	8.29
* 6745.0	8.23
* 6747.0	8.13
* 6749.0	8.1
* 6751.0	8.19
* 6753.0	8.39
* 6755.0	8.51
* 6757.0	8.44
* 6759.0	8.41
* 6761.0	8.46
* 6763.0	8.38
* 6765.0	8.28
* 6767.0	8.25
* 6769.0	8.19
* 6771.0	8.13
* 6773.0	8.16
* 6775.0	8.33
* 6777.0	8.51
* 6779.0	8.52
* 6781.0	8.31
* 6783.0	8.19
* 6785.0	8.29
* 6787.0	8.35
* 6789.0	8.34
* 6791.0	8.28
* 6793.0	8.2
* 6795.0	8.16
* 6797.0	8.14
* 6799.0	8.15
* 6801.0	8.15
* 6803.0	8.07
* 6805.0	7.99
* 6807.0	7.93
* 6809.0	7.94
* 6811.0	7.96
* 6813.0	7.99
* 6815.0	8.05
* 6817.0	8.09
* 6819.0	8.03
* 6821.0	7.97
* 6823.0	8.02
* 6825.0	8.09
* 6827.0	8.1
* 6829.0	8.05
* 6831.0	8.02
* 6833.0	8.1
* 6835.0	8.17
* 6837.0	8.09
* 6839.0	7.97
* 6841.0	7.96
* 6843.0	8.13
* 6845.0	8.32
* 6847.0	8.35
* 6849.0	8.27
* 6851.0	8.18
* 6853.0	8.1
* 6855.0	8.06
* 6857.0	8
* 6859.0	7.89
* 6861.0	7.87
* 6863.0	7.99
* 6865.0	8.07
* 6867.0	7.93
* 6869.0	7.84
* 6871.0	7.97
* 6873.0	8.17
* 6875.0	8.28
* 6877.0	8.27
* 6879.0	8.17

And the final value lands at 1.07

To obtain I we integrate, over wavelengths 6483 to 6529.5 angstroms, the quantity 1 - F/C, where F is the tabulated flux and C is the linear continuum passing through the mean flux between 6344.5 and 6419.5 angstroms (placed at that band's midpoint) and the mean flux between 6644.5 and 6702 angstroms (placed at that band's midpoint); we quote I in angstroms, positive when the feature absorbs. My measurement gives 1.07 angstroms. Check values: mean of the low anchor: 8.5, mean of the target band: 8.27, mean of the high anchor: 8.41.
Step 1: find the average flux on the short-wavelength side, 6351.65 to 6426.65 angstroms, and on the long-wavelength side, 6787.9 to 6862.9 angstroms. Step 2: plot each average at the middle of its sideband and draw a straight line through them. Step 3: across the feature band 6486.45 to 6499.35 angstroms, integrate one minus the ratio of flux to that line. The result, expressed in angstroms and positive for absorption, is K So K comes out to 0.6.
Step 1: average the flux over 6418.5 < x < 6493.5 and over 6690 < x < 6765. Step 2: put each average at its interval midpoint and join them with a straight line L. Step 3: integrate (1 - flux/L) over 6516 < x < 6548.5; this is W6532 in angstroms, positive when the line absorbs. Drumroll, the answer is -0.1 angstroms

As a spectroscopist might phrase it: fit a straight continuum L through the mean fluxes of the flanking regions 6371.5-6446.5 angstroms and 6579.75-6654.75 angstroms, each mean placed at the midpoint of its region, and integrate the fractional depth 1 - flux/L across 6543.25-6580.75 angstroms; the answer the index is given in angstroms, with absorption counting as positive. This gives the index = 1.6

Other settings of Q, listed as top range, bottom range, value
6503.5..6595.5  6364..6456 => 1.02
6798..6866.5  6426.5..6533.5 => 1.07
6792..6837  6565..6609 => 1.04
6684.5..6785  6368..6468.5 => 1.08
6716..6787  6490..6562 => 1.08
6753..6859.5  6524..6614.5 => 1.06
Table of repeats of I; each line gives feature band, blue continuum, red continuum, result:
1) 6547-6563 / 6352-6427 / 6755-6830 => 0.9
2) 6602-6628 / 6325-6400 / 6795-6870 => -0.4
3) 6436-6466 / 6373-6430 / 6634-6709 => 0.0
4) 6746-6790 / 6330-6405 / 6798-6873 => -1.1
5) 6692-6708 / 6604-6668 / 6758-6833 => 0.1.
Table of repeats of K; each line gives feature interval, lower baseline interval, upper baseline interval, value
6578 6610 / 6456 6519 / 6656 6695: 0.11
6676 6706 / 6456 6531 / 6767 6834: -0.83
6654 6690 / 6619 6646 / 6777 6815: -0.72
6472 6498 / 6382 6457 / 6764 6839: 0.60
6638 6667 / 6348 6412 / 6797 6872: -0.40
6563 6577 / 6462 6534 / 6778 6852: 0.37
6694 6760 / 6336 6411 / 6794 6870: -0.84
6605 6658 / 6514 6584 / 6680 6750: -0.55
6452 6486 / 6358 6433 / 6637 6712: 0.19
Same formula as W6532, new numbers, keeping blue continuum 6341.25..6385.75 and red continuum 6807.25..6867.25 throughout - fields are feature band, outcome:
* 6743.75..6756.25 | -0.2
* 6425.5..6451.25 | -0.2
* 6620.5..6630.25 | -0.1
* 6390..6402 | -0.1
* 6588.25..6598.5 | 0.0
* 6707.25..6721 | 0.2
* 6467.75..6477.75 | 0.0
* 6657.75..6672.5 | -0.2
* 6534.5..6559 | 0.0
